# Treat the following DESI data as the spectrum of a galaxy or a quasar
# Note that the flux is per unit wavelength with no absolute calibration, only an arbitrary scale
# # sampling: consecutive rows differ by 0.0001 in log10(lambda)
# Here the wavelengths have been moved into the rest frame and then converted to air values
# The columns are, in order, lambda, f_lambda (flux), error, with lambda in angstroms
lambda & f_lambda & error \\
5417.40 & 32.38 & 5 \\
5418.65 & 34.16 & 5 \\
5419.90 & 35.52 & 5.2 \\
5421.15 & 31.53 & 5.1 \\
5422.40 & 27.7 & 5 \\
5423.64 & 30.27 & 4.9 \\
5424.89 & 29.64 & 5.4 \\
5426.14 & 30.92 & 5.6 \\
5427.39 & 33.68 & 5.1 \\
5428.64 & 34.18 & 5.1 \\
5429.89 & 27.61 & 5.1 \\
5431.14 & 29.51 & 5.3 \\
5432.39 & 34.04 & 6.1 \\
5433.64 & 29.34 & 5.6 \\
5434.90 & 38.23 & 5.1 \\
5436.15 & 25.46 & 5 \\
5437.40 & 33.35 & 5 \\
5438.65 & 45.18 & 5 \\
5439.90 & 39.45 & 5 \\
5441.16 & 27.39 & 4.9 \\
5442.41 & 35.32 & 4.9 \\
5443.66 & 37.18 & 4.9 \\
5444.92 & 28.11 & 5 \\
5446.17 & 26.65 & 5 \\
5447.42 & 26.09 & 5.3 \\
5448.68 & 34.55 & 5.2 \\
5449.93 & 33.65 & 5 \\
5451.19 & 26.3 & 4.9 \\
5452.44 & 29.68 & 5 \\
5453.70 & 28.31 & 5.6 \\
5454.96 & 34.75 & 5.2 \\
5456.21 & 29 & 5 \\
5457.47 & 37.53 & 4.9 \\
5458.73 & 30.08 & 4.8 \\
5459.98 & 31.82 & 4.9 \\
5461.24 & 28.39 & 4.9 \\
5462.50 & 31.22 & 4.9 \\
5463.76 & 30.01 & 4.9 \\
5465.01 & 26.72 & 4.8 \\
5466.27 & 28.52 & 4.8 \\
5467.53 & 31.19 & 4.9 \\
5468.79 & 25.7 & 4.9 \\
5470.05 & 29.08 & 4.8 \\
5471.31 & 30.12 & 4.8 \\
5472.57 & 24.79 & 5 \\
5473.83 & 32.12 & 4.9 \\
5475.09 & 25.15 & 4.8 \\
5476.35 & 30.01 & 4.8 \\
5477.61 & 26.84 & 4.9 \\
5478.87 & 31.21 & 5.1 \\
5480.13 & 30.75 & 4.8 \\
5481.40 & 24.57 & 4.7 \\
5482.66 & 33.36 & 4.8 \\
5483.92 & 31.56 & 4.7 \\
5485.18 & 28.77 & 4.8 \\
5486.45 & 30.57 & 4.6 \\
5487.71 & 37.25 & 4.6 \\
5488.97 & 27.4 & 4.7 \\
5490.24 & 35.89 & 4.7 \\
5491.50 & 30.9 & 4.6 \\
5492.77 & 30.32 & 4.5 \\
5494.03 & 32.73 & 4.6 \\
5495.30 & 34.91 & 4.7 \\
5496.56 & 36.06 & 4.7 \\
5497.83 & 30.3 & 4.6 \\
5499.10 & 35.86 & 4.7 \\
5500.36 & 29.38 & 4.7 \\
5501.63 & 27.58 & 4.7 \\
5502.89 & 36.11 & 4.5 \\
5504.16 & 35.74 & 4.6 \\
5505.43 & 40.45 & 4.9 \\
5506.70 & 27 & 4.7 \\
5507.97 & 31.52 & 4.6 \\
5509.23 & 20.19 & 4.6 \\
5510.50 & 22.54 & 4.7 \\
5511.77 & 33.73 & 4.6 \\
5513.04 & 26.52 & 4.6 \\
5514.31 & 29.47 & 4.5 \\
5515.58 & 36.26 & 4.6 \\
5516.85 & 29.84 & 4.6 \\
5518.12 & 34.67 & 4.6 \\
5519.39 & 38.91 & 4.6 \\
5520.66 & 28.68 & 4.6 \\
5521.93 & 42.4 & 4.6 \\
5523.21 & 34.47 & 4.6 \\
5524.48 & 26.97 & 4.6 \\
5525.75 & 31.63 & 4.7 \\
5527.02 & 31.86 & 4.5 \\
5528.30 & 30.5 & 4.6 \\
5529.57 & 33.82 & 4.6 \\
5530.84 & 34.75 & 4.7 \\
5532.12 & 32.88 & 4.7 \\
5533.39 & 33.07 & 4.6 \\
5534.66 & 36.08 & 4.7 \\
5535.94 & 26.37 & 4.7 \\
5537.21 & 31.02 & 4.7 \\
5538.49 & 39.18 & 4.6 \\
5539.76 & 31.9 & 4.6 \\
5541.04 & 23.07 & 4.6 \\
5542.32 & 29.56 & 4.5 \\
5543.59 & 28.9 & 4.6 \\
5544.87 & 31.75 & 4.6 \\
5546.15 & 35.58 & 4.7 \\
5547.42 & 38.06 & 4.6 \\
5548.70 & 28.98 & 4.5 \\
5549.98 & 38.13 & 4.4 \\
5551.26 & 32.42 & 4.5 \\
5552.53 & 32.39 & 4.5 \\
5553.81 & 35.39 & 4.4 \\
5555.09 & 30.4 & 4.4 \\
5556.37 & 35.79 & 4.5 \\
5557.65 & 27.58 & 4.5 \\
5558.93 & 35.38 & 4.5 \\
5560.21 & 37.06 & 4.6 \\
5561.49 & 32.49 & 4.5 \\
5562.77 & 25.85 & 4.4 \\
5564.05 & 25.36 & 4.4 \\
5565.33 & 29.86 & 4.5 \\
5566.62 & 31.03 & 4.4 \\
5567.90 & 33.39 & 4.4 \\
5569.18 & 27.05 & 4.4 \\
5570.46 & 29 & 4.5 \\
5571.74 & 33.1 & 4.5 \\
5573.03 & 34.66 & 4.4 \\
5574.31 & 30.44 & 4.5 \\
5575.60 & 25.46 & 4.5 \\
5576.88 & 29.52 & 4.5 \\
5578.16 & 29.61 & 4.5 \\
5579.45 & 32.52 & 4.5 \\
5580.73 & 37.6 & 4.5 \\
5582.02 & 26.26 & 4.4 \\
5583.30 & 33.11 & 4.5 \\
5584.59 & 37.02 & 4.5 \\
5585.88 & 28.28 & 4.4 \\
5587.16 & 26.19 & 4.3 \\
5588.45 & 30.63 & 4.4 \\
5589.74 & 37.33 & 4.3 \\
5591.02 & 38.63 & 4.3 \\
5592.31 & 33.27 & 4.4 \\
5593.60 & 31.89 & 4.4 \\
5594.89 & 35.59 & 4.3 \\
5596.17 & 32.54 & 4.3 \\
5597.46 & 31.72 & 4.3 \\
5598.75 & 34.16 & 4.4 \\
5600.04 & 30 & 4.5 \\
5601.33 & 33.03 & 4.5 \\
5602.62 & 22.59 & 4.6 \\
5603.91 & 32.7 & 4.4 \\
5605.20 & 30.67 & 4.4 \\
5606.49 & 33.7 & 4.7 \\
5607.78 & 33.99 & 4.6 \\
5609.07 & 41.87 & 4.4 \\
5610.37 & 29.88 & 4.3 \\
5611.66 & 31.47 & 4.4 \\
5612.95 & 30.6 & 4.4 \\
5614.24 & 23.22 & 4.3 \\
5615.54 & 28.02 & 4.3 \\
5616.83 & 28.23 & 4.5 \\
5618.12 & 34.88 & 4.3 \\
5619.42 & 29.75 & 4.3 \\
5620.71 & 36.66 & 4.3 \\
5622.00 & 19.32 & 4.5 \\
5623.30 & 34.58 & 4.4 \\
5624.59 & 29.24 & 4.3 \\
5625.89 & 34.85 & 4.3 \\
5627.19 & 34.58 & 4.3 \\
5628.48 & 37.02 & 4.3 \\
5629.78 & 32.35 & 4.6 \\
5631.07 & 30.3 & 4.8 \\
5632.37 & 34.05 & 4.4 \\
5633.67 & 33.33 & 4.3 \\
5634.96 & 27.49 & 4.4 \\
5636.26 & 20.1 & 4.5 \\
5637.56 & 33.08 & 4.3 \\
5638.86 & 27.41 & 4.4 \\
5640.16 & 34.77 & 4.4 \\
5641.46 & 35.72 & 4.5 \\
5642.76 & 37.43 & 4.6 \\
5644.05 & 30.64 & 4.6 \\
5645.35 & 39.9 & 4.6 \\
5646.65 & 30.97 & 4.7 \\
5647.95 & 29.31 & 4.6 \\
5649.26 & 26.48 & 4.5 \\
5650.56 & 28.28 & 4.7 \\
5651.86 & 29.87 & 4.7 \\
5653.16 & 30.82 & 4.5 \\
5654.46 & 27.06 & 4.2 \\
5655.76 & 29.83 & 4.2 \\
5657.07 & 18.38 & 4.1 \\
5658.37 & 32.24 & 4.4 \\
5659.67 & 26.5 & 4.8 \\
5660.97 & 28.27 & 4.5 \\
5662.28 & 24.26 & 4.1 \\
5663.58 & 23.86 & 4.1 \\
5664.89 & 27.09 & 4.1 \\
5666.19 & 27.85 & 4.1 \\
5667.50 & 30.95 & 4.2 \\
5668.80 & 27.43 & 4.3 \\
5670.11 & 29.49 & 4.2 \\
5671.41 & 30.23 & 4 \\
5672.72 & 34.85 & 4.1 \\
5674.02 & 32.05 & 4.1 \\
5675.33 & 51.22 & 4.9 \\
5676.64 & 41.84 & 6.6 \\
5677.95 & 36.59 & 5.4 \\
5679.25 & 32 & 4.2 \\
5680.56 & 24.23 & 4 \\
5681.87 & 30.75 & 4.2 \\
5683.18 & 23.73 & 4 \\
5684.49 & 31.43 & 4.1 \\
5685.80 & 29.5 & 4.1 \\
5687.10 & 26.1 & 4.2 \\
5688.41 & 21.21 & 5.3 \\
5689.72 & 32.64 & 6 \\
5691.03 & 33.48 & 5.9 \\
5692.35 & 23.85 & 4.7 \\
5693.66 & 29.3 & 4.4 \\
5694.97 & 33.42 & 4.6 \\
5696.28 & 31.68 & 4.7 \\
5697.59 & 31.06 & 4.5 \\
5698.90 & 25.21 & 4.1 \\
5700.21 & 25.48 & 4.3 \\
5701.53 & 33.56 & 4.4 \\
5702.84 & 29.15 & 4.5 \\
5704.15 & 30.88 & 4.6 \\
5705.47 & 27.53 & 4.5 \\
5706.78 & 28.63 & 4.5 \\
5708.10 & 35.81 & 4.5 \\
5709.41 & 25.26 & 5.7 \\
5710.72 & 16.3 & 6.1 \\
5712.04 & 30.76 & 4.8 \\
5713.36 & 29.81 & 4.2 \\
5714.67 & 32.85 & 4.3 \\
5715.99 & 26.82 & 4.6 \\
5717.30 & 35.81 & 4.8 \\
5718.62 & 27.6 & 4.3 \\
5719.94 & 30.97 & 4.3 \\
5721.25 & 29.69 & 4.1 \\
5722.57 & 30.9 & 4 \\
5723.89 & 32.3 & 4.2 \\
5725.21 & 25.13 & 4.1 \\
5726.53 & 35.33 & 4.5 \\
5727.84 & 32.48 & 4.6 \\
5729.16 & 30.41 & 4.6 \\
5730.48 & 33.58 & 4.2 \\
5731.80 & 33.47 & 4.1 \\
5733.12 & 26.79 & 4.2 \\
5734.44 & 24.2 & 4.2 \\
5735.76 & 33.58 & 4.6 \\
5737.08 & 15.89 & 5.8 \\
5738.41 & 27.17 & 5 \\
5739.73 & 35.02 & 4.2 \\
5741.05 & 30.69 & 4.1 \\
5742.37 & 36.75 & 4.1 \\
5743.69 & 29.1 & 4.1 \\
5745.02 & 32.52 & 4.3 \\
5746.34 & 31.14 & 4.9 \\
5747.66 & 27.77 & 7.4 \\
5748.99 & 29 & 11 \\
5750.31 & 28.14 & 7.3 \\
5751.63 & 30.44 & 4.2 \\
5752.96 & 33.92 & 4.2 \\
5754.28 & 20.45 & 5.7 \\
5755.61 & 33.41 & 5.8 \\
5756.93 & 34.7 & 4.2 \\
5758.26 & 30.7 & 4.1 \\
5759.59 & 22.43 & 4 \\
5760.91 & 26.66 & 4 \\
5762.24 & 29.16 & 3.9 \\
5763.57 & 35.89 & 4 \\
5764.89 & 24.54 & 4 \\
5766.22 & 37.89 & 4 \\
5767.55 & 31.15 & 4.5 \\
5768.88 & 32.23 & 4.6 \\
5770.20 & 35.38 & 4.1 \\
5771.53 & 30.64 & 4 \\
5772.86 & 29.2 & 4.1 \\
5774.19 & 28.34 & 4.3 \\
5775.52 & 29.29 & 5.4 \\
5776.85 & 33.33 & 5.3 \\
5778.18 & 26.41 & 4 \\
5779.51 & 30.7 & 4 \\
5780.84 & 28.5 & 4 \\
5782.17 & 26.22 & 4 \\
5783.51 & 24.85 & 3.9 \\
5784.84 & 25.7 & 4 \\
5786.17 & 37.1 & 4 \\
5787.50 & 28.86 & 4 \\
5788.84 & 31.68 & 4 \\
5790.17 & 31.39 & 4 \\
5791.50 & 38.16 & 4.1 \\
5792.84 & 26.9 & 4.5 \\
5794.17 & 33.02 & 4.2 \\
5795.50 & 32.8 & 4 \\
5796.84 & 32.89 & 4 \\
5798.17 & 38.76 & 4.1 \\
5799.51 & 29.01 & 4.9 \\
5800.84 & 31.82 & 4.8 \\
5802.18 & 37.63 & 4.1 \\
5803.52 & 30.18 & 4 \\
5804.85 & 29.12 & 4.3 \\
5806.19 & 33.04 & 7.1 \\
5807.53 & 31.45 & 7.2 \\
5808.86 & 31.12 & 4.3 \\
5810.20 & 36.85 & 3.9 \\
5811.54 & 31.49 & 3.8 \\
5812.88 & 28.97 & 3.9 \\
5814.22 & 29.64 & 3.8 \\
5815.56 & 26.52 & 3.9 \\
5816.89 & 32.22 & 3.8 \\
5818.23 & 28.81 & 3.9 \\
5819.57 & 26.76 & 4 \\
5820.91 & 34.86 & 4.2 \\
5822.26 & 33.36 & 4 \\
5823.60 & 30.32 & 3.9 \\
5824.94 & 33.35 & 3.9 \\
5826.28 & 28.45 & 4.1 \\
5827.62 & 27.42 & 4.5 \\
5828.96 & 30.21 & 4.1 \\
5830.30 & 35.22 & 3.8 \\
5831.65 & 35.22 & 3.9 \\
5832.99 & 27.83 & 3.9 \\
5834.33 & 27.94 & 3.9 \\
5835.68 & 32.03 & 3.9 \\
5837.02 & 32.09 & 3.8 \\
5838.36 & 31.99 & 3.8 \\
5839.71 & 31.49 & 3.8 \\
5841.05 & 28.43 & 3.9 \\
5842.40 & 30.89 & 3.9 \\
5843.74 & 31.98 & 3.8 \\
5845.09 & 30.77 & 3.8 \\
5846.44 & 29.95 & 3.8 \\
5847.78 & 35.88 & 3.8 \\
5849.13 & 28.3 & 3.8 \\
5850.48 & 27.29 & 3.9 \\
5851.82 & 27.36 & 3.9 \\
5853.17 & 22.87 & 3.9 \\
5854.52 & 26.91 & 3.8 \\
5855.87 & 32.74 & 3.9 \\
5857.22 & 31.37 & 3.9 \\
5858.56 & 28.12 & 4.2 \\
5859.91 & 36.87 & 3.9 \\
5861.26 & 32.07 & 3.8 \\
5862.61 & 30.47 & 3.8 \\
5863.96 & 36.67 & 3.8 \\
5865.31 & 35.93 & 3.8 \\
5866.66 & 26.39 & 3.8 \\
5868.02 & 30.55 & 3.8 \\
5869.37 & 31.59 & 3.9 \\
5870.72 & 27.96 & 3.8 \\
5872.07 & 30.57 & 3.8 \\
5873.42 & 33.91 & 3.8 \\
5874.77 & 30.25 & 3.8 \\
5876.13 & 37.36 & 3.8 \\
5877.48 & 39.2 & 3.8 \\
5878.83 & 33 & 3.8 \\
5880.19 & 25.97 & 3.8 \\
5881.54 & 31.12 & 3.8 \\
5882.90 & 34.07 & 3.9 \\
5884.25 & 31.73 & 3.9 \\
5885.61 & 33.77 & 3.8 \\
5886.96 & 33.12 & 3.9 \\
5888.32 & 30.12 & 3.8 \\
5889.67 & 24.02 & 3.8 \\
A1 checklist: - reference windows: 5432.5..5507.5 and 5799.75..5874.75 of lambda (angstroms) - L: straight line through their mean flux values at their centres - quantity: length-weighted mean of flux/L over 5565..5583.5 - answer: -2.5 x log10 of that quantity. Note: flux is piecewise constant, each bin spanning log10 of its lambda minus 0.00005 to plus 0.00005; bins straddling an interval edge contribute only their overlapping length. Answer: 0.01 mag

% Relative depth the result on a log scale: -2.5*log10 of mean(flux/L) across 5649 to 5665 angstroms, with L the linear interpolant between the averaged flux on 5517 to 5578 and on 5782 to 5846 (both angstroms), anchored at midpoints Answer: 0.17 mag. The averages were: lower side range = 32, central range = 27.2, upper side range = 31.2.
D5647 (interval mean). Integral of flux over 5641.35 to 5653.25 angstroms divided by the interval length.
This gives 31.8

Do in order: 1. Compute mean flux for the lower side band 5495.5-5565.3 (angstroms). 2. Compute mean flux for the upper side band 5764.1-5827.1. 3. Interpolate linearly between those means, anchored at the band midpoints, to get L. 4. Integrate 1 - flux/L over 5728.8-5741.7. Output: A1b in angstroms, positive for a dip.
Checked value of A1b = 0.9 angstroms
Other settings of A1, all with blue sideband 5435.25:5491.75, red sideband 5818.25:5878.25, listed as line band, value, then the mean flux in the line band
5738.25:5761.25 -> 0.03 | 30.1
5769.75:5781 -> 0.03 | 30.2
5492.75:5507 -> -0.09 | 33.3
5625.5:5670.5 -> 0.03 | 30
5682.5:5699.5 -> 0.08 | 28.7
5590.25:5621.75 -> -0.04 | 31.9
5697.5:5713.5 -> 0.10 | 28.3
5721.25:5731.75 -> -0.02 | 31.5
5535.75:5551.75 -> -0.04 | 32.1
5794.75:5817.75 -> -0.03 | 32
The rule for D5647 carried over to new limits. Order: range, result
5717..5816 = 30.6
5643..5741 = 29.8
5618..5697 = 30.6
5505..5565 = 31.9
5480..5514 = 31.2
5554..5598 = 31.7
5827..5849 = 31.1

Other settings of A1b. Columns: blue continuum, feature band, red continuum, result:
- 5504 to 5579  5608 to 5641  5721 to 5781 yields -0.1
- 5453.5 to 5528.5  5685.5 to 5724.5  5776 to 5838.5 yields 2.3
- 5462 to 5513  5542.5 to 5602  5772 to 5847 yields -2.9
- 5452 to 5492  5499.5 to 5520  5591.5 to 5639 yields -0.6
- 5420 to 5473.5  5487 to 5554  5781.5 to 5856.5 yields -2.7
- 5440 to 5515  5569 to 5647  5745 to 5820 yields -2.9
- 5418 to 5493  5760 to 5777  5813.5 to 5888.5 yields 0.1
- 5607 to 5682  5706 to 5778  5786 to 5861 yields 2.5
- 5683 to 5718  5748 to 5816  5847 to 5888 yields -1.2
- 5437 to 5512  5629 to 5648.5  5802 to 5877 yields -0.5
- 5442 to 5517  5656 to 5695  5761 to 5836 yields 1.4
